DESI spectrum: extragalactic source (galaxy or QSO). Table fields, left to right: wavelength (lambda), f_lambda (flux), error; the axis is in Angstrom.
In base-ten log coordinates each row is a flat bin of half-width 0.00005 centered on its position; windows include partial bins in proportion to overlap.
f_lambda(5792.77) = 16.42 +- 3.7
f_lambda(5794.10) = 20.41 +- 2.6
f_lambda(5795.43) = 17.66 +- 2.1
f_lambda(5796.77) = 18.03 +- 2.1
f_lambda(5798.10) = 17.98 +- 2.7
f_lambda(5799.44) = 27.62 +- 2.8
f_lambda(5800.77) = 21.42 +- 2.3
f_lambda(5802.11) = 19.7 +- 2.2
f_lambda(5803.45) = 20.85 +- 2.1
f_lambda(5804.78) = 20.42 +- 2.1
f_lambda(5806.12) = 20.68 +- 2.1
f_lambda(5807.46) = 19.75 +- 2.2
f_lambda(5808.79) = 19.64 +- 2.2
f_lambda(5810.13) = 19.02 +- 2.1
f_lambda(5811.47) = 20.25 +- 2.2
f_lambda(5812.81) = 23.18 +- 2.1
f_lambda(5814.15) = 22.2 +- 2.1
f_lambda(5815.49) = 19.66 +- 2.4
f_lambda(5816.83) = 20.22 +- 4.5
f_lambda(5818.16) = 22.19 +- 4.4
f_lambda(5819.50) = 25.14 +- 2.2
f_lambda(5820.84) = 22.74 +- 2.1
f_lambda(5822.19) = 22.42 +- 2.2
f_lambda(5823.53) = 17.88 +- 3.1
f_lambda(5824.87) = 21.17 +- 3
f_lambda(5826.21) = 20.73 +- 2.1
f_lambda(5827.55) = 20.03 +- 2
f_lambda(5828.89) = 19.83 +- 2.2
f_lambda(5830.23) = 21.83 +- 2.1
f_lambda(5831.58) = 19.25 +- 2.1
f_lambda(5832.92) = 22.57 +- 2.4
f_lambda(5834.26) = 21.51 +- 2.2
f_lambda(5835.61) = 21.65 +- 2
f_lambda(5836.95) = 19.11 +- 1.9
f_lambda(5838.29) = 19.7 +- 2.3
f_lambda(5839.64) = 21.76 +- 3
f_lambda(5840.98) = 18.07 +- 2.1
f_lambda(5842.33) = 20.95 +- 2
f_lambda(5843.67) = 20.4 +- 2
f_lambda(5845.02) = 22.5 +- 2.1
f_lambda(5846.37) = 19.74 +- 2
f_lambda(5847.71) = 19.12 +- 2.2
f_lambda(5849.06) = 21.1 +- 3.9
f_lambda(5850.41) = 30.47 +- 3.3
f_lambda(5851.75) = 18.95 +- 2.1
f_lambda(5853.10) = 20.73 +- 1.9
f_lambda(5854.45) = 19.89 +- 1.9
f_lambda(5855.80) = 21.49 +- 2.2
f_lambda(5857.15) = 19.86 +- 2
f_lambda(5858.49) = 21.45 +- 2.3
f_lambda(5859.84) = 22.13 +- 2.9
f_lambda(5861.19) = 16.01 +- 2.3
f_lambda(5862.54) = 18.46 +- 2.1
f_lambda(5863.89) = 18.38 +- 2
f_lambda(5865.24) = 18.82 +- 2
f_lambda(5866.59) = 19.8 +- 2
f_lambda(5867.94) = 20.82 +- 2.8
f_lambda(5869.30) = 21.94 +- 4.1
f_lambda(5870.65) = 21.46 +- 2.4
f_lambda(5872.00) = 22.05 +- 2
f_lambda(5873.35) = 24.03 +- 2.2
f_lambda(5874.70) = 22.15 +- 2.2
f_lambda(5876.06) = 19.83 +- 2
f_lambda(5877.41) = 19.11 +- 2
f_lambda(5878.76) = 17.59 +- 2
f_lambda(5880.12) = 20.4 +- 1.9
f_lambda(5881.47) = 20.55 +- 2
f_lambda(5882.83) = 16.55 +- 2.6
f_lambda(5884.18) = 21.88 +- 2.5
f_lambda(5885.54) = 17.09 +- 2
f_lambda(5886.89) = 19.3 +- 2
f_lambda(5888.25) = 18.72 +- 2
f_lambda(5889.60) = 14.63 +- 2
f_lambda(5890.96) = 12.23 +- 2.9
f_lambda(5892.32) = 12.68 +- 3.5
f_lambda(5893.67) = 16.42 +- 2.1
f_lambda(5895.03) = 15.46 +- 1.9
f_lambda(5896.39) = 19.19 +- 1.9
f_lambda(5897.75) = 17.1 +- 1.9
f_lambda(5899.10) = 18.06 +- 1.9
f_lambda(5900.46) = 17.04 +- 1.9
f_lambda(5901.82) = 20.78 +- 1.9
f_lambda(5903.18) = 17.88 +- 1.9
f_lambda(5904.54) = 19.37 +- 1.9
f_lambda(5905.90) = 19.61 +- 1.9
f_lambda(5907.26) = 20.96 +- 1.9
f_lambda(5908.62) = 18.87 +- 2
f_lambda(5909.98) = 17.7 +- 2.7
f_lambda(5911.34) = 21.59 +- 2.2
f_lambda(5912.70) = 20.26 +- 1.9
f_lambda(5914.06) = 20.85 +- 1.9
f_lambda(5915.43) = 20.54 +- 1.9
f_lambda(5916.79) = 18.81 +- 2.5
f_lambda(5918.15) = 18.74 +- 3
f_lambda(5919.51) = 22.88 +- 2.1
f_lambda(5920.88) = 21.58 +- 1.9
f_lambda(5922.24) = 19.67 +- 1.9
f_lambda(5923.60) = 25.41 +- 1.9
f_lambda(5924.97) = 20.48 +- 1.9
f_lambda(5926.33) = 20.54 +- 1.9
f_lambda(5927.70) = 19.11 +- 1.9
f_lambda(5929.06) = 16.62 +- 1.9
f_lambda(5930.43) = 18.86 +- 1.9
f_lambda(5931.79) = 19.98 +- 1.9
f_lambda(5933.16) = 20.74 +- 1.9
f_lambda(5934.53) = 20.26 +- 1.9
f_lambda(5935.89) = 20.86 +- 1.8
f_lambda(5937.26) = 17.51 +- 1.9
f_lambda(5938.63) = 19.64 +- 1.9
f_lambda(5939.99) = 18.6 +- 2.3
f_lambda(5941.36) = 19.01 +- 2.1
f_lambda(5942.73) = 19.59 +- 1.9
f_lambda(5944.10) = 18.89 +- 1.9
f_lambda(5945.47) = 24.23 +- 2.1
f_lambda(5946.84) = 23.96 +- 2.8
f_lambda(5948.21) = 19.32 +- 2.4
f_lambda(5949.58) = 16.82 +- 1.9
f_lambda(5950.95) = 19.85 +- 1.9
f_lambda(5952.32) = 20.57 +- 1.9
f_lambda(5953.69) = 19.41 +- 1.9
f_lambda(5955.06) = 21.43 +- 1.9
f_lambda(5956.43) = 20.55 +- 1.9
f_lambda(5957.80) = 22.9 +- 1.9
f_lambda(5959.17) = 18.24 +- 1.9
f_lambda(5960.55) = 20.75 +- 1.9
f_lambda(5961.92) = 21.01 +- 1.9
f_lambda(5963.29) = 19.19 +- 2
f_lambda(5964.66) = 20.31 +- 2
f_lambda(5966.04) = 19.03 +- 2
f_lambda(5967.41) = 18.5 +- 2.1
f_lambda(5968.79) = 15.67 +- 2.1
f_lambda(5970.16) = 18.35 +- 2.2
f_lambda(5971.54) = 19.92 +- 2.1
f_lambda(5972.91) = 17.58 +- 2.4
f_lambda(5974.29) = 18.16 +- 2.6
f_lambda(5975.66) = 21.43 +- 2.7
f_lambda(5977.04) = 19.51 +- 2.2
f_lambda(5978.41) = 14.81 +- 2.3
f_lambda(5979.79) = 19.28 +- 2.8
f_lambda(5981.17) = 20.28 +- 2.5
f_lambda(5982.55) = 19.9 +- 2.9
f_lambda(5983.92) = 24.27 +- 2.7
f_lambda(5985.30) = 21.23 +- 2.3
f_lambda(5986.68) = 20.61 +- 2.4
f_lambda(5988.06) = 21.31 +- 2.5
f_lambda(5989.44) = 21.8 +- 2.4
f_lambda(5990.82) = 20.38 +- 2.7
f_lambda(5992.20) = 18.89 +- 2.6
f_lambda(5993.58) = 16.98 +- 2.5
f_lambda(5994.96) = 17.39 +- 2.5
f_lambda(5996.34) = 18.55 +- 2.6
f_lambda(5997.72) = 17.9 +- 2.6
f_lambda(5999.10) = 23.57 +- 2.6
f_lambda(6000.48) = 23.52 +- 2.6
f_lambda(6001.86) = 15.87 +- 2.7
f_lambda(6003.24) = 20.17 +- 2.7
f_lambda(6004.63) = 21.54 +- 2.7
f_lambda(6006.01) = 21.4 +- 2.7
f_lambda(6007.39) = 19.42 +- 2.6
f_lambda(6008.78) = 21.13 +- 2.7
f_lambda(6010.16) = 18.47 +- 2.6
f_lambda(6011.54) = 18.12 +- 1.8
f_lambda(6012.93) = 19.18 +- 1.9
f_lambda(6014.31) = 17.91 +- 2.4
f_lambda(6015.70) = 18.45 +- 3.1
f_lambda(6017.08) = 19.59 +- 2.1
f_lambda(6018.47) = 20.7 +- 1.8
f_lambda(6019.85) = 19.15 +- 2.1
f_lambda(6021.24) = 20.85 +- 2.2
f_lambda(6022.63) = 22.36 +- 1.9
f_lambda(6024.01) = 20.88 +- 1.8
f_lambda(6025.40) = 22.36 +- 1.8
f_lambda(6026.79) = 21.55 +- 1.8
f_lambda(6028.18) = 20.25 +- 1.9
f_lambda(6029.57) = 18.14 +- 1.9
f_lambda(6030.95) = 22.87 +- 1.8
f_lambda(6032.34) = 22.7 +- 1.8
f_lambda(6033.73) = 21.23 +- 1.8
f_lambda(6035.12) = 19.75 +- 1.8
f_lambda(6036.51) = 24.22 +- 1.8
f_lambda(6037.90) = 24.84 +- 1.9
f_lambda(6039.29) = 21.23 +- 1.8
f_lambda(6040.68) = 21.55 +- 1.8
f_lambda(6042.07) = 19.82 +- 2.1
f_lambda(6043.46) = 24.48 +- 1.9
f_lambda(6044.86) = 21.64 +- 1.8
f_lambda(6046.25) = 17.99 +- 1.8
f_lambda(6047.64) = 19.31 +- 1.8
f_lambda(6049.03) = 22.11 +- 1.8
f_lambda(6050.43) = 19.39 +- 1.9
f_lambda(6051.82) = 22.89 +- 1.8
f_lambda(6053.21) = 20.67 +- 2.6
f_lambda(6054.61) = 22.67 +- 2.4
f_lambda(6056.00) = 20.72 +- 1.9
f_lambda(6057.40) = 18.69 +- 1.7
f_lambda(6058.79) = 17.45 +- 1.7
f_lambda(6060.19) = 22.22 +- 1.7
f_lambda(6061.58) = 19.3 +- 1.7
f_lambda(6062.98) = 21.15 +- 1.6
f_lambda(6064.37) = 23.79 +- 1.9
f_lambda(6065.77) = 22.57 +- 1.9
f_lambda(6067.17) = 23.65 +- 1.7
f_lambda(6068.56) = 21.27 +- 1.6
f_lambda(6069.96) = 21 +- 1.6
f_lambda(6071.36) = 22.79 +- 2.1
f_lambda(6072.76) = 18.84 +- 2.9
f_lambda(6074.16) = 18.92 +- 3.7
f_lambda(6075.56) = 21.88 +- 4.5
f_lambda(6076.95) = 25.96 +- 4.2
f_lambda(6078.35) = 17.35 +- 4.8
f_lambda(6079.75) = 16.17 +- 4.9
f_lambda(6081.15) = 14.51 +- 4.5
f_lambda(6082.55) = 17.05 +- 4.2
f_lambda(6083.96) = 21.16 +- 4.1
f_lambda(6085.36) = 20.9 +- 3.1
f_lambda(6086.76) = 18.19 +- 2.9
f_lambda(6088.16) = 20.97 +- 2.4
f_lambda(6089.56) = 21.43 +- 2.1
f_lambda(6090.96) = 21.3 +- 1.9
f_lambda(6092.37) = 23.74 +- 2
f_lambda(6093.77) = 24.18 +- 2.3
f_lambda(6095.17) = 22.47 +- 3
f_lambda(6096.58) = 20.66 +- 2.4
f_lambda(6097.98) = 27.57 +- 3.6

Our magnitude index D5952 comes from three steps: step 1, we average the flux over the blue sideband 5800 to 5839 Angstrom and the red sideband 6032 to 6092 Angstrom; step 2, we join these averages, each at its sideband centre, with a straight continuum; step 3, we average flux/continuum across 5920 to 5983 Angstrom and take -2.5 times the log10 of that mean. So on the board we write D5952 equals 0.06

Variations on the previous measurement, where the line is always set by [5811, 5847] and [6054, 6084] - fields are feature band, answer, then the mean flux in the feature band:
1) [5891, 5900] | 0.272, 16.2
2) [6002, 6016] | 0.059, 19.5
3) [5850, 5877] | 0.004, 20.8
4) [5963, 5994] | 0.062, 19.5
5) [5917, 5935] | 0.022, 20.3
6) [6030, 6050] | -0.060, 21.6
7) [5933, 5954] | 0.041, 19.9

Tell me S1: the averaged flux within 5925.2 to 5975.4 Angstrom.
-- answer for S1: 19.6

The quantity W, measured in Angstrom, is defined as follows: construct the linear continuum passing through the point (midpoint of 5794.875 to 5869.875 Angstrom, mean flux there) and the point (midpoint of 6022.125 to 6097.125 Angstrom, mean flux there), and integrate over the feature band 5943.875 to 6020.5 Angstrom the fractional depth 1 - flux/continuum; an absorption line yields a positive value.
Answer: 4.1 Angstrom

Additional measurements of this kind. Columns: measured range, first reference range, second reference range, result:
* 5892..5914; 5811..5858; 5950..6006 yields 2.14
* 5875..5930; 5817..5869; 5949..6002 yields 3.64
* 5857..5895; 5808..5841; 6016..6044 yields 3.66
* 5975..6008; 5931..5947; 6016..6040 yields 1.30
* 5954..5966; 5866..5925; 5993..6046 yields -0.29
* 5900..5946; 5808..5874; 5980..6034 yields 1.43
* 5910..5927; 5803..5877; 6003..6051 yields -0.03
